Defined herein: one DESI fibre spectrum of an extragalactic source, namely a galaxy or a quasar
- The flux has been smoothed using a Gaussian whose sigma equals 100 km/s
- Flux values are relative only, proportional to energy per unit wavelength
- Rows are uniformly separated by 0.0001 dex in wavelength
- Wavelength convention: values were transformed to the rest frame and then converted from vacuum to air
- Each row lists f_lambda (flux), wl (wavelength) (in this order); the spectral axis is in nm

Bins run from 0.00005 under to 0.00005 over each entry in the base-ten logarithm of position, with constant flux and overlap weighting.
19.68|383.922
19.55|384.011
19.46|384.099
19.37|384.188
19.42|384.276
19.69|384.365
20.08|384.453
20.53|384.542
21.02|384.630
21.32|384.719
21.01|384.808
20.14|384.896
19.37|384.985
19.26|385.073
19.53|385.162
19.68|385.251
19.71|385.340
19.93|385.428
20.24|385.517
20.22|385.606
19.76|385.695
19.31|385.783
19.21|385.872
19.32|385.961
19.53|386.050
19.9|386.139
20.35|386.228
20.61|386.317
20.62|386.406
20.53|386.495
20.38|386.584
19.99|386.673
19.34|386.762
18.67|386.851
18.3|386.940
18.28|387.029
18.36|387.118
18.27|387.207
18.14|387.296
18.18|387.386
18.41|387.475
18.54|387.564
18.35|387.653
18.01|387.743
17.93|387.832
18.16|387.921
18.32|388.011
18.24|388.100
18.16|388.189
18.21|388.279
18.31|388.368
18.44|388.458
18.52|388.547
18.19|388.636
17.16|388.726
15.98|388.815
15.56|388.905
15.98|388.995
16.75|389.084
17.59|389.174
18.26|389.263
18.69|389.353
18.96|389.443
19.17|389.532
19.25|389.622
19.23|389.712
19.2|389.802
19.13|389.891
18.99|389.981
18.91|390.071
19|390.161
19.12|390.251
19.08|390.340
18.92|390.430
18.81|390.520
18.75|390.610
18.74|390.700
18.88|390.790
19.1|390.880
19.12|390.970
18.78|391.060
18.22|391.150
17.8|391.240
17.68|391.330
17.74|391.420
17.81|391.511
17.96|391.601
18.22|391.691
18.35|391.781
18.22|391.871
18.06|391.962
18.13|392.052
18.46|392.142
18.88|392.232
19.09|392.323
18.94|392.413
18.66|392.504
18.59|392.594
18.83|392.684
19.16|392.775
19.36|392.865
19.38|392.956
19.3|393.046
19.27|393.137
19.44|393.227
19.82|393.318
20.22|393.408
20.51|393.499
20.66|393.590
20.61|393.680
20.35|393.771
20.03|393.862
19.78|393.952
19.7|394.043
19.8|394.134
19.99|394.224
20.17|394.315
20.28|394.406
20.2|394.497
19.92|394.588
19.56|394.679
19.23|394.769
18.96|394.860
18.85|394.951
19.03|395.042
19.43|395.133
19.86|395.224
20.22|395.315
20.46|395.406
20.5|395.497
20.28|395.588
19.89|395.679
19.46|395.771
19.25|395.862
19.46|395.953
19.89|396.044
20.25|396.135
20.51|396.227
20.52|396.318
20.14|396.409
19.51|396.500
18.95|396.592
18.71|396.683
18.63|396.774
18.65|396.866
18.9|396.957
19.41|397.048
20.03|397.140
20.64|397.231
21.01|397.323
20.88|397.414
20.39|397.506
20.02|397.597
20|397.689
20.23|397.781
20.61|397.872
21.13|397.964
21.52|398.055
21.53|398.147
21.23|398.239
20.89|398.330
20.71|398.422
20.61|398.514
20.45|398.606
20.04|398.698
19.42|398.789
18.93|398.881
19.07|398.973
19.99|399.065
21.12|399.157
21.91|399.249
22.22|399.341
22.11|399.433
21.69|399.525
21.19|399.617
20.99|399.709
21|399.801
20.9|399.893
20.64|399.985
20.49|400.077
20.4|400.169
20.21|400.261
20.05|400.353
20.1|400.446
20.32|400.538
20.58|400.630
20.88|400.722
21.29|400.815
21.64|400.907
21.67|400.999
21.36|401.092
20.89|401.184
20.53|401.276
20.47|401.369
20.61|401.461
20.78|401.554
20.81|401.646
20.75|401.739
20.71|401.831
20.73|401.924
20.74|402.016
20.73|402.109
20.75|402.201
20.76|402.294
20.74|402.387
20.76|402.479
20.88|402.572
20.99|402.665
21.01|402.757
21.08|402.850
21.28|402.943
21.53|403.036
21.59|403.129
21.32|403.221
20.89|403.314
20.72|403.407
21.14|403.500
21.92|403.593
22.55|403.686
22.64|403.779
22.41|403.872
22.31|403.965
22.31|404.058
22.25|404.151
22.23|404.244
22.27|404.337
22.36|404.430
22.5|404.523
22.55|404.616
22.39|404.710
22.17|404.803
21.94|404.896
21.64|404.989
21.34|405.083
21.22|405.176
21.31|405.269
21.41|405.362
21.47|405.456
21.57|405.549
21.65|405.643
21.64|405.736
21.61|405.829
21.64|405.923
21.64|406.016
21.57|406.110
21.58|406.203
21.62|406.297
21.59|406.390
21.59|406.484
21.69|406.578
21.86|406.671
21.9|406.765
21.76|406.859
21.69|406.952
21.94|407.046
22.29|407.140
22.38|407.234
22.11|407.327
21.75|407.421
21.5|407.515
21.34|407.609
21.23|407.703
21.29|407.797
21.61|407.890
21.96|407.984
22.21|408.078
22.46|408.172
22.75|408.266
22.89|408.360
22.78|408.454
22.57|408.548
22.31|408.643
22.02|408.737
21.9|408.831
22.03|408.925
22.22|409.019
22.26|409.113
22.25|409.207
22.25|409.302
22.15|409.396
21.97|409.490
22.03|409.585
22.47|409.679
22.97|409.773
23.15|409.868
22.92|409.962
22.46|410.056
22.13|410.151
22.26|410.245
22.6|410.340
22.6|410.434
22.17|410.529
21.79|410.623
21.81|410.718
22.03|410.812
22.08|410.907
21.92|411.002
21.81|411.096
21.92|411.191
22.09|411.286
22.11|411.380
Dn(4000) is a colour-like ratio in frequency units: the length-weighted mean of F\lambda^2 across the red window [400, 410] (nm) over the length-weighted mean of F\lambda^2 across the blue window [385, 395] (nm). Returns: 1.2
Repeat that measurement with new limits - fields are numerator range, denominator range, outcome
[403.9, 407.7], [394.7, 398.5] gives 1.14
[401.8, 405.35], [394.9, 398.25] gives 1.12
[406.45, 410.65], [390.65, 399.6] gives 1.20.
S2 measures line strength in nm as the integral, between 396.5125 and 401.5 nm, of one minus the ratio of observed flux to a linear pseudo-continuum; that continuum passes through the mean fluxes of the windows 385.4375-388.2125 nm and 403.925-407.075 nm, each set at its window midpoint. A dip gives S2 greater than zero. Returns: 0.09 nm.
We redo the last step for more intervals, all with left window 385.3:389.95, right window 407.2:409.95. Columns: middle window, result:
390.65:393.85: 0.091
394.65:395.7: 0.015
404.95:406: 0.008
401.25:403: 0.026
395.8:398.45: 0.023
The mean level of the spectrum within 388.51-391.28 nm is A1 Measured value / 18.4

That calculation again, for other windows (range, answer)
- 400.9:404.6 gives 21.4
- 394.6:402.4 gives 20.4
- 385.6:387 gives 19.7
